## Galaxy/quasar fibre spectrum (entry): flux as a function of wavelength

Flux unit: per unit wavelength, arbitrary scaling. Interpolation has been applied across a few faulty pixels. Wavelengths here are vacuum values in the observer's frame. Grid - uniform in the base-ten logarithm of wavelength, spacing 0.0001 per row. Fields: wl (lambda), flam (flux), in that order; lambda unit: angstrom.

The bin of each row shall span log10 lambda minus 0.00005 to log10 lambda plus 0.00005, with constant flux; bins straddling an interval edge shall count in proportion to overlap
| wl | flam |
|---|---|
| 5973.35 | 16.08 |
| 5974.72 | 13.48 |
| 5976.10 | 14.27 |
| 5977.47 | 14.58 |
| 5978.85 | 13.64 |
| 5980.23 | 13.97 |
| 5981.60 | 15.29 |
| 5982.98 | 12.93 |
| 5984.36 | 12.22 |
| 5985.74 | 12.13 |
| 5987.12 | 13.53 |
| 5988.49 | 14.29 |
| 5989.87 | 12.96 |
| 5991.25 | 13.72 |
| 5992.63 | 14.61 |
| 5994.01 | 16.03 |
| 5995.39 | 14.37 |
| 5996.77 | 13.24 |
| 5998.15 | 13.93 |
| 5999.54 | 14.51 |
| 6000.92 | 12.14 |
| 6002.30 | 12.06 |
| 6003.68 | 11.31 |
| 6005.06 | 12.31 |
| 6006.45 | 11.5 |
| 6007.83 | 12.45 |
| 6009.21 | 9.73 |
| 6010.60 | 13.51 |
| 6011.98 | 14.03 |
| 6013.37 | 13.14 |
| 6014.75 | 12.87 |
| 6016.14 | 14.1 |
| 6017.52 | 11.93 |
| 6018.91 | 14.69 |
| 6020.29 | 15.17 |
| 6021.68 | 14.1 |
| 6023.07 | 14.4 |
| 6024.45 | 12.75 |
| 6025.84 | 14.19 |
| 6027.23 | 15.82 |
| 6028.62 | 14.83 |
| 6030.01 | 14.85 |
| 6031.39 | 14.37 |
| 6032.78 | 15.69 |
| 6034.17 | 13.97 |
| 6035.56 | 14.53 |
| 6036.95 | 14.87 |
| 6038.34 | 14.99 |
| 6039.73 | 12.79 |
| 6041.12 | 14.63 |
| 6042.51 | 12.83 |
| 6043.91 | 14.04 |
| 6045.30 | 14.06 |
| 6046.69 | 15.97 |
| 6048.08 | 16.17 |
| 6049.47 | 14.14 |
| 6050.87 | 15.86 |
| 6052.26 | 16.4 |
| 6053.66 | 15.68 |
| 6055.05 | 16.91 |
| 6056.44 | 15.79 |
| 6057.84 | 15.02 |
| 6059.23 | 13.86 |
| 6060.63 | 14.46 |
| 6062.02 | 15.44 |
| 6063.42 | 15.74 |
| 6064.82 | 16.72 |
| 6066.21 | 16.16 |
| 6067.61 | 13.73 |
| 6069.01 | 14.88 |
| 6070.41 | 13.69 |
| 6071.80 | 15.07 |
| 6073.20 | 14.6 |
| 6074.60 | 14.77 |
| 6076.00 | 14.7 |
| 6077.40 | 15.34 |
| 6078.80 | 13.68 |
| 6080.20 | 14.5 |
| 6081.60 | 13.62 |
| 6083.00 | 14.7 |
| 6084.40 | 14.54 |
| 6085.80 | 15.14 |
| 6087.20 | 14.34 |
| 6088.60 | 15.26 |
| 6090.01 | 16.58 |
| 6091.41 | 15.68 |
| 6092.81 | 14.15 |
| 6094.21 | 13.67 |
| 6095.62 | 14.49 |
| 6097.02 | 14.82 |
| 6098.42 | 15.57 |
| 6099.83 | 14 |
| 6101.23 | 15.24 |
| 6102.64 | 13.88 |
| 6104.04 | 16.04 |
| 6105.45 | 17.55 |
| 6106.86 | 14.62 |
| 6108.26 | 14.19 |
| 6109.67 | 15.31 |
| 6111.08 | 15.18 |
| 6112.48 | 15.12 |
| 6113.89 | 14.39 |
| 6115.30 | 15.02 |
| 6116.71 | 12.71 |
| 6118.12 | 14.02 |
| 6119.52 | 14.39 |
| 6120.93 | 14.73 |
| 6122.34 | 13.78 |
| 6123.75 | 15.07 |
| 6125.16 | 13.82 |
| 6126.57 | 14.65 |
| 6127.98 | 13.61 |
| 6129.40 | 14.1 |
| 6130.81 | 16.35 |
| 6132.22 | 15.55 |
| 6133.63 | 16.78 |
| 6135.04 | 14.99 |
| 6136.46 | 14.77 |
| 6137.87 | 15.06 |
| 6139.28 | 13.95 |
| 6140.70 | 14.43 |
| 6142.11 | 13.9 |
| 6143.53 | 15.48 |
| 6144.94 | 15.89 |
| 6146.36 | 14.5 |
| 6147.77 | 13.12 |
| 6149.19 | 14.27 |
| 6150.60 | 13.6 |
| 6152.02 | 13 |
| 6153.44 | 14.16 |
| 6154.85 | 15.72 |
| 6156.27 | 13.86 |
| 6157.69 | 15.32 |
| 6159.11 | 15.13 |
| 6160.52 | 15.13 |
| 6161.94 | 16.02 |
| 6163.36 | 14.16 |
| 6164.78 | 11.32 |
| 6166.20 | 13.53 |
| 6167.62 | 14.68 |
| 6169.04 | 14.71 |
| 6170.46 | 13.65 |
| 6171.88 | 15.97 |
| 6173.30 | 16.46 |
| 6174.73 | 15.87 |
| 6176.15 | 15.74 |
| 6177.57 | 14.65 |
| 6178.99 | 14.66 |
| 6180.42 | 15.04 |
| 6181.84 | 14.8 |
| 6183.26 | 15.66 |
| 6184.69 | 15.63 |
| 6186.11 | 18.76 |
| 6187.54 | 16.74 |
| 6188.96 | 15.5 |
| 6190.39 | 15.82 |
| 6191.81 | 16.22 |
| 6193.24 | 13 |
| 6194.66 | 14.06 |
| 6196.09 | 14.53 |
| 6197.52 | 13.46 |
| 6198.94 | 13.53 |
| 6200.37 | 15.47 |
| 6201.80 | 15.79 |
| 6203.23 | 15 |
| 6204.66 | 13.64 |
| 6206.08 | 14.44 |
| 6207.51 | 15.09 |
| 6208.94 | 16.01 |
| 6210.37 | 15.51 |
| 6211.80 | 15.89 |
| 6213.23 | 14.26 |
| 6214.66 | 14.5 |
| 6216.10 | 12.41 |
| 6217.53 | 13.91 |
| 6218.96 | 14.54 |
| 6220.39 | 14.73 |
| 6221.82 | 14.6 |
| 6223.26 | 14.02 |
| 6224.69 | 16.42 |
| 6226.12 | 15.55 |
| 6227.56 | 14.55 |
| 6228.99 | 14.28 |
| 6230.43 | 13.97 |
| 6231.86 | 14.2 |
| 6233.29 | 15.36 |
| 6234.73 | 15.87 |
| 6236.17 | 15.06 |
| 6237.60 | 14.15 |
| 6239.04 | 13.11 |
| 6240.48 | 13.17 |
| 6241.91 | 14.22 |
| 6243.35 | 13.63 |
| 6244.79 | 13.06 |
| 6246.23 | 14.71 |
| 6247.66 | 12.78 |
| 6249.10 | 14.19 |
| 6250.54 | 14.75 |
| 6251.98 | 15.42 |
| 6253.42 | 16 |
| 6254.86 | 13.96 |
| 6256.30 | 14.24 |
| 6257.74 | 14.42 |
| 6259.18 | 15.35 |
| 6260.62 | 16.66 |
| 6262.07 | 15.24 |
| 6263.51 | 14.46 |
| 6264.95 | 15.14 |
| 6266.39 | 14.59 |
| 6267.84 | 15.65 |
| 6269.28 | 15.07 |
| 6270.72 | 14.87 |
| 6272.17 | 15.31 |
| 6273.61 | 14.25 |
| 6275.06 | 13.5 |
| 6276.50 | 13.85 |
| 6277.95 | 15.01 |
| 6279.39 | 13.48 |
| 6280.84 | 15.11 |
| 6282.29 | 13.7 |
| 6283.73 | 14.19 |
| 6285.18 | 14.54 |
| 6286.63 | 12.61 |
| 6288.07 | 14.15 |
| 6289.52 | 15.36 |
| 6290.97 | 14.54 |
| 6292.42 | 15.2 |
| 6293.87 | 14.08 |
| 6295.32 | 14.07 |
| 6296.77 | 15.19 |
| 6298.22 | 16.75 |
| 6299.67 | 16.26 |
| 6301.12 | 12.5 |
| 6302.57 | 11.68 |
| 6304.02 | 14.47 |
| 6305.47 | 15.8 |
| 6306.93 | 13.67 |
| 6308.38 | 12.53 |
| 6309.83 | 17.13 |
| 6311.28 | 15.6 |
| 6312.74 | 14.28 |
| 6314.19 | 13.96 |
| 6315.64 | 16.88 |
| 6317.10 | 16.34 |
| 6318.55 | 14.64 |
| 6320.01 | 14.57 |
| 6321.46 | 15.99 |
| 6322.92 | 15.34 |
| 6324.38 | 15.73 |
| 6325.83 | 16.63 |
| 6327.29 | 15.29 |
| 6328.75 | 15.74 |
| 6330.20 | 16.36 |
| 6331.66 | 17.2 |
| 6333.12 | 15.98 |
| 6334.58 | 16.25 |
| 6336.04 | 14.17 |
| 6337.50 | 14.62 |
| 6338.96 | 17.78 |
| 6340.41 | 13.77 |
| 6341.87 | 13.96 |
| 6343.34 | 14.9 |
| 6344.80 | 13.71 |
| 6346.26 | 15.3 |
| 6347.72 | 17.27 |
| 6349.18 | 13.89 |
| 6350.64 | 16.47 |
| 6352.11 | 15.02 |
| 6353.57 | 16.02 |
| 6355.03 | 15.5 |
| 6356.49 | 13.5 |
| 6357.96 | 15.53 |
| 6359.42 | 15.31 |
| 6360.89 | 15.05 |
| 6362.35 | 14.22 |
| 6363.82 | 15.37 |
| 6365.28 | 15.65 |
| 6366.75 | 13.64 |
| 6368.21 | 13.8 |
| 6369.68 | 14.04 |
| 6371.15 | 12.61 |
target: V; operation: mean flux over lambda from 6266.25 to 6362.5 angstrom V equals 15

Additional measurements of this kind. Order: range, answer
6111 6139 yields 14.7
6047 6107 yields 15.1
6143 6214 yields 14.9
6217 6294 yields 14.5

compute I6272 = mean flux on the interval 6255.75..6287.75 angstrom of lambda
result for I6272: 14.6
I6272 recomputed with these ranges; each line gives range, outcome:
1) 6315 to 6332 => 15.9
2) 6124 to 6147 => 14.9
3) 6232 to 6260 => 14.4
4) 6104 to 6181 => 14.7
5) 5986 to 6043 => 13.7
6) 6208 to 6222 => 14.6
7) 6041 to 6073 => 15.1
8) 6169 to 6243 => 14.9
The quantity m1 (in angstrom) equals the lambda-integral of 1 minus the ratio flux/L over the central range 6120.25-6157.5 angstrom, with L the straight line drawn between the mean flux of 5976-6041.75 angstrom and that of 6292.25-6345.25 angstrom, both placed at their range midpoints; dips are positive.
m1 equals -0.78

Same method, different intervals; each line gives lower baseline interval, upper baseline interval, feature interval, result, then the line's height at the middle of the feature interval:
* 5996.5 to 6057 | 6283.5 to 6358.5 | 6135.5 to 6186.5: -0.9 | 14.5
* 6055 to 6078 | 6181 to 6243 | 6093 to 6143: 0.8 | 15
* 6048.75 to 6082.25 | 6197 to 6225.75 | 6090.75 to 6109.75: 0.0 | 14.9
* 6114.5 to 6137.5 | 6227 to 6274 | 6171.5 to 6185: -0.7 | 14.6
